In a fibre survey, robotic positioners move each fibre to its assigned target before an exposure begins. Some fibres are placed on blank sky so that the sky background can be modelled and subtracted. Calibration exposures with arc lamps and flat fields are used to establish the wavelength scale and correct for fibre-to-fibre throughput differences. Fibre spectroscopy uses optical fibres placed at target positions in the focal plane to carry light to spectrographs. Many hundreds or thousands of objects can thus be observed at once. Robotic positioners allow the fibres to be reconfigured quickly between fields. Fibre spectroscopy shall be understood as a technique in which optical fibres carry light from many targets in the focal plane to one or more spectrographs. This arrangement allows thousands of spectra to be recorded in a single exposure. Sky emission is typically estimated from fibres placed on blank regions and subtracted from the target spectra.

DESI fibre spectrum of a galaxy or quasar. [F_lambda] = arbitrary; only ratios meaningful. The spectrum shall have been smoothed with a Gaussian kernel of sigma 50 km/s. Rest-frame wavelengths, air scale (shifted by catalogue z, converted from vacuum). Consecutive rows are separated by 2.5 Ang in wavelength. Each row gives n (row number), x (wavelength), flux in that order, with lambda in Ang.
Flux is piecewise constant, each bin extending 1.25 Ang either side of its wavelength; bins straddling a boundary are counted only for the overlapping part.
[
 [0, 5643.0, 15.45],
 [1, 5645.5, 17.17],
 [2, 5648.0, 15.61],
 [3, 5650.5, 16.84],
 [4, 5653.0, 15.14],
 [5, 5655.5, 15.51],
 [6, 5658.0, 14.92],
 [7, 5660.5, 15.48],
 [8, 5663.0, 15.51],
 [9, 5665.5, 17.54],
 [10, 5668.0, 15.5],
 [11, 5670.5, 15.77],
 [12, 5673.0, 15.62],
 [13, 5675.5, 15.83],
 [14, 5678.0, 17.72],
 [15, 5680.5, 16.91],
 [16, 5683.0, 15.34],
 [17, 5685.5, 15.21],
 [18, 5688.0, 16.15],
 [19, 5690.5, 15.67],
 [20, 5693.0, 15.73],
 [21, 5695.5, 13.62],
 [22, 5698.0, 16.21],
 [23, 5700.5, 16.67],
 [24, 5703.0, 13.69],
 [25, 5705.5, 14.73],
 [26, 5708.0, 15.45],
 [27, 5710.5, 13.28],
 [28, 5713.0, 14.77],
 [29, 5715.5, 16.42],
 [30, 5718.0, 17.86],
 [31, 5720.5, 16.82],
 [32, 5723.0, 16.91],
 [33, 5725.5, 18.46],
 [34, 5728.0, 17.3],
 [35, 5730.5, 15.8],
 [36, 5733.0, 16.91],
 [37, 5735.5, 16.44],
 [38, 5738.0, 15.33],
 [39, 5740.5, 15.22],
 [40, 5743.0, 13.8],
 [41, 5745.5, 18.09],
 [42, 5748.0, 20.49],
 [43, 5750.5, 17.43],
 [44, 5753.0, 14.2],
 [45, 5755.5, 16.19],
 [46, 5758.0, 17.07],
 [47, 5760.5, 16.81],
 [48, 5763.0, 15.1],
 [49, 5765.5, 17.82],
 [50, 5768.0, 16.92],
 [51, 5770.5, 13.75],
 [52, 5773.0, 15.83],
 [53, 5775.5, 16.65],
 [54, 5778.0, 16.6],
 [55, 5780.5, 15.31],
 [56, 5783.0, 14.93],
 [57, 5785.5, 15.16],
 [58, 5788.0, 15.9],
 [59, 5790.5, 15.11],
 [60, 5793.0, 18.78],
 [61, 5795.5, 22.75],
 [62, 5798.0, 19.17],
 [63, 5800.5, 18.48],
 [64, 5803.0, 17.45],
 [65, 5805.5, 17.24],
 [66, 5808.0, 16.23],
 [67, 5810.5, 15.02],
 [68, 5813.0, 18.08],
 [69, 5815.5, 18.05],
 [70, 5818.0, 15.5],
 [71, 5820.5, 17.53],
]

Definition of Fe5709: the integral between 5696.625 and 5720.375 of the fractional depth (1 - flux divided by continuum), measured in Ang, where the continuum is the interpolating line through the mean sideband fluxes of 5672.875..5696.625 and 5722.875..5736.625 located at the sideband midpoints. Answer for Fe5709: 1.3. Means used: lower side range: 15.8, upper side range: 17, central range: 15.5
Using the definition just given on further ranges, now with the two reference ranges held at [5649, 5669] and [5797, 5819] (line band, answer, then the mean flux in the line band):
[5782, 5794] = 0.78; 15.9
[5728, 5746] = 0.67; 15.9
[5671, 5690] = -0.08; 16.1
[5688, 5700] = 0.49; 15.5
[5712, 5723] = -0.12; 16.6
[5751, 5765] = 0.59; 16.1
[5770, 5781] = 0.75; 15.8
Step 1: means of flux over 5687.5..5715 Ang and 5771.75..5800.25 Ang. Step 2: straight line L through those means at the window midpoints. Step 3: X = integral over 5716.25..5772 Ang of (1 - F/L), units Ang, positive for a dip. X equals -1.9 Ang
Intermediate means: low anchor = 15.1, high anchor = 17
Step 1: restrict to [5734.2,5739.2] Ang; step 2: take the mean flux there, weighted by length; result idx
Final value 15.9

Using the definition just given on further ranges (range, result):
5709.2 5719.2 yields 15.6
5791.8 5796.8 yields 20.8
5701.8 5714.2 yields 14.4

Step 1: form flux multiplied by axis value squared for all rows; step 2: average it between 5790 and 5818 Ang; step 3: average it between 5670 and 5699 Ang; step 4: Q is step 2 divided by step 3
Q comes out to 1.17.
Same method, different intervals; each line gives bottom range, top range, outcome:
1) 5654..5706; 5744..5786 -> 1.08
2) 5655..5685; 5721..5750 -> 1.08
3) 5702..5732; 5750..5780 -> 1.03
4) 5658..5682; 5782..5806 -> 1.13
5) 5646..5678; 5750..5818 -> 1.10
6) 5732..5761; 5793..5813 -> 1.12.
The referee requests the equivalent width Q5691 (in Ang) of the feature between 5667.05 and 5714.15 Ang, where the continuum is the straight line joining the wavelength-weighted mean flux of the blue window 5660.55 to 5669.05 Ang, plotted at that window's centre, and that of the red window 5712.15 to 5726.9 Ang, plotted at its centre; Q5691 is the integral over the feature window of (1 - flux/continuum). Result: 2.9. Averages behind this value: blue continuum 16.1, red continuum 16.9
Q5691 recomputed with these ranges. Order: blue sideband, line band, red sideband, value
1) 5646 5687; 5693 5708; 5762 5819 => 1.0 Ang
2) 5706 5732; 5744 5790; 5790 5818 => 2.2 Ang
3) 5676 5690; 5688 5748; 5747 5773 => 1.3 Ang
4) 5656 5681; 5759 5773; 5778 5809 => 0.7 Ang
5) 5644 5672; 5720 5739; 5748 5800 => -0.4 Ang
